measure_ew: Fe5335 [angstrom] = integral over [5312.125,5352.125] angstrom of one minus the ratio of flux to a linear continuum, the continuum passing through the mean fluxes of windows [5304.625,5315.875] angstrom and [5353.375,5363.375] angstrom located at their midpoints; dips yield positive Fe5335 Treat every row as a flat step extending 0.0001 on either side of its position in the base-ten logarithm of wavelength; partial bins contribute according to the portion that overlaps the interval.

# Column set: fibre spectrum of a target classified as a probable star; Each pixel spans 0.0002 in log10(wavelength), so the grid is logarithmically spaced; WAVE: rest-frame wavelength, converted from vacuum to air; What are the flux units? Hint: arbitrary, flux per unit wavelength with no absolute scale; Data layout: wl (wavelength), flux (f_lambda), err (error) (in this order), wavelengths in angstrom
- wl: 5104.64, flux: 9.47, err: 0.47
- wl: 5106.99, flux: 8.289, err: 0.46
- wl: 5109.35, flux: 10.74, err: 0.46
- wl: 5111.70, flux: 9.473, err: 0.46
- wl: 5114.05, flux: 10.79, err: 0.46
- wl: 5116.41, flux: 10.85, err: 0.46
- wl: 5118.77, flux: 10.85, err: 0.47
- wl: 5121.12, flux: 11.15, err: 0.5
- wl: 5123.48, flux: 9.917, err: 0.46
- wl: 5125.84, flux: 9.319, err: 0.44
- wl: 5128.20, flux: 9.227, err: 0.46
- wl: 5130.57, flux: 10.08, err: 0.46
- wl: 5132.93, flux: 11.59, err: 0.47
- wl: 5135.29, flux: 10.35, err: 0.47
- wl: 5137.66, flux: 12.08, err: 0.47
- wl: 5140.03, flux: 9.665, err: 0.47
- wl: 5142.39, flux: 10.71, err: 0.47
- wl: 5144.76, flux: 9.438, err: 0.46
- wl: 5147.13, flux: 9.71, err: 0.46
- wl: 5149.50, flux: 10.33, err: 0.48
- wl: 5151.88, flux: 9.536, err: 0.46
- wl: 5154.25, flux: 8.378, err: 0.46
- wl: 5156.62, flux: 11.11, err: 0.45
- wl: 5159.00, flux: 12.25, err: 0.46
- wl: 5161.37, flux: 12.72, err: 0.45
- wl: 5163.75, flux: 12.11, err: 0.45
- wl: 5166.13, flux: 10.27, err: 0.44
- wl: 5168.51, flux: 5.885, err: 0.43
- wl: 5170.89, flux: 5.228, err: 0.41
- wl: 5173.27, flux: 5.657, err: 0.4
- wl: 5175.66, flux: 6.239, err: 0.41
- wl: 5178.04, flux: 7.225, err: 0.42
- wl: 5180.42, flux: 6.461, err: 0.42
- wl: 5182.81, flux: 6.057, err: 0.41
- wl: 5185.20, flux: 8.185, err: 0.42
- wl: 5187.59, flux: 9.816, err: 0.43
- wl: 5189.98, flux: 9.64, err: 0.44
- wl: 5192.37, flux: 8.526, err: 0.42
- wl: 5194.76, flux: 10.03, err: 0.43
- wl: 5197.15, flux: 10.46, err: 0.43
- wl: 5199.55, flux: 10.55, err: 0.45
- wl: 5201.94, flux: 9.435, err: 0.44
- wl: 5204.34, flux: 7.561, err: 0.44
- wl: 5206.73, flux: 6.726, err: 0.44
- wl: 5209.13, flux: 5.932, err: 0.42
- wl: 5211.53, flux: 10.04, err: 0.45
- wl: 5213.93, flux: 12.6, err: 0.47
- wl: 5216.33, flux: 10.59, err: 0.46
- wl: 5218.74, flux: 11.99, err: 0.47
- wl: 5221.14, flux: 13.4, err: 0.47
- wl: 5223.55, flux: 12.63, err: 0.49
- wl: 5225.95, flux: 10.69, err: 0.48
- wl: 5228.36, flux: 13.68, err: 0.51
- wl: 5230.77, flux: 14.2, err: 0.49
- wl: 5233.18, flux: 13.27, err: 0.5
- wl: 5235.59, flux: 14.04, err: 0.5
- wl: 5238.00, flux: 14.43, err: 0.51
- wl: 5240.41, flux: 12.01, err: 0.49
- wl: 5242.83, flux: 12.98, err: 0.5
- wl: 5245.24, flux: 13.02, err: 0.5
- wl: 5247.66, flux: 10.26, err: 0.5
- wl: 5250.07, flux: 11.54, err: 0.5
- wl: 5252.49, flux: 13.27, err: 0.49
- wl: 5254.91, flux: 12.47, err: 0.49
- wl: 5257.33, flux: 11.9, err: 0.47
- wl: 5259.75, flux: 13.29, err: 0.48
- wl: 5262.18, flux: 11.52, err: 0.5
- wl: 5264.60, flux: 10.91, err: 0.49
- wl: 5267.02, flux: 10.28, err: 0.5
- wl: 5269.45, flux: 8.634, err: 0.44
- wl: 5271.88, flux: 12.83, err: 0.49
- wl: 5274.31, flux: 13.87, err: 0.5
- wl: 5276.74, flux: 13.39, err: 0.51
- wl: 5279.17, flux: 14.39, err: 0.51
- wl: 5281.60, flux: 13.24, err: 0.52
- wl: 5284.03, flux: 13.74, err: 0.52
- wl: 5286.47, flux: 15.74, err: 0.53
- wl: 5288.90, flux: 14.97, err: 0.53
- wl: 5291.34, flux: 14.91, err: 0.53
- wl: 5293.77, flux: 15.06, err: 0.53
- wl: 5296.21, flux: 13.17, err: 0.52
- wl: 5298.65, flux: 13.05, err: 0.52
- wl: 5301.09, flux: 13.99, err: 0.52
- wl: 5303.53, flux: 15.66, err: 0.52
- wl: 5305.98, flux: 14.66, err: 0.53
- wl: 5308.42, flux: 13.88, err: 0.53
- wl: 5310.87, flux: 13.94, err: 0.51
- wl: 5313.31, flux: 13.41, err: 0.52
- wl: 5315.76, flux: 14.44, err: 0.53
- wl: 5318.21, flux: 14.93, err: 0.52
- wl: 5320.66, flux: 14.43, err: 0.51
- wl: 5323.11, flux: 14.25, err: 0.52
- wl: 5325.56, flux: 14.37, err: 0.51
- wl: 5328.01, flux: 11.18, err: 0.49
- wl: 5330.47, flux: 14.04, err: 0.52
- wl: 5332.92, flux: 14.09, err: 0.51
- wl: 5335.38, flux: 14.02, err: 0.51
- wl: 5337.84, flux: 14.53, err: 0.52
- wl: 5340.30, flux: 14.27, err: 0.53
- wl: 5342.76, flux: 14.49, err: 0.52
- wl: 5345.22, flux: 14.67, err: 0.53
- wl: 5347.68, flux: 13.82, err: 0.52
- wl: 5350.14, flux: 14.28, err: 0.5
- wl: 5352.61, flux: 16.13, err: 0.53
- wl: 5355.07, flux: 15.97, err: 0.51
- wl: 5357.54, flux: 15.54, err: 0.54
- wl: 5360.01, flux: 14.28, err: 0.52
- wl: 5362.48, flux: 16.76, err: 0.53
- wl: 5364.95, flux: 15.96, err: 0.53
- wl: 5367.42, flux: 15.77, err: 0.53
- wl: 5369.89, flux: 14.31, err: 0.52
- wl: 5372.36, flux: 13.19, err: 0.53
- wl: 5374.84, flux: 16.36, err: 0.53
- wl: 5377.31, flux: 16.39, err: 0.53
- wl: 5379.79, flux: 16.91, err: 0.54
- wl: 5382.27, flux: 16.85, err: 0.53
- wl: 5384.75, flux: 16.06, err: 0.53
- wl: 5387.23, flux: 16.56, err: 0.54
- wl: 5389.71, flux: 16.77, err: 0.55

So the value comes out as 1.7 angstrom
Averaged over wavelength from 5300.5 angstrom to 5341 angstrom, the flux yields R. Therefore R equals 14.1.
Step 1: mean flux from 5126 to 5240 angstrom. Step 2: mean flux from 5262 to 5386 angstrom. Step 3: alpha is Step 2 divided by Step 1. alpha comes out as 1.43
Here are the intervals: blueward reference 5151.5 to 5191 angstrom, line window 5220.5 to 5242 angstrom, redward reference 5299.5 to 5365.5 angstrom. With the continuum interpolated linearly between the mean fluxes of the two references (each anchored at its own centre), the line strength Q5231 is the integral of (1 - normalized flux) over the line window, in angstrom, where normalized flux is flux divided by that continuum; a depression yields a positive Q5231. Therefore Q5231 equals -4.7 angstrom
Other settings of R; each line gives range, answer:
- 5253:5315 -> 13.3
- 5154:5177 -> 9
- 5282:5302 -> 14.3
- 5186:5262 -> 11.3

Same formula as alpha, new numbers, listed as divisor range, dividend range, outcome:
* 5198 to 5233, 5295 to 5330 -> 1.29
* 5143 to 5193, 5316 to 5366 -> 1.65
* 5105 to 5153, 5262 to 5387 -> 1.40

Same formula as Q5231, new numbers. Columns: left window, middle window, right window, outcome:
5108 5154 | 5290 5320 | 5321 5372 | -1.1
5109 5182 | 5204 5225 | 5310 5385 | 2.1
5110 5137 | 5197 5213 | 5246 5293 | 4.2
